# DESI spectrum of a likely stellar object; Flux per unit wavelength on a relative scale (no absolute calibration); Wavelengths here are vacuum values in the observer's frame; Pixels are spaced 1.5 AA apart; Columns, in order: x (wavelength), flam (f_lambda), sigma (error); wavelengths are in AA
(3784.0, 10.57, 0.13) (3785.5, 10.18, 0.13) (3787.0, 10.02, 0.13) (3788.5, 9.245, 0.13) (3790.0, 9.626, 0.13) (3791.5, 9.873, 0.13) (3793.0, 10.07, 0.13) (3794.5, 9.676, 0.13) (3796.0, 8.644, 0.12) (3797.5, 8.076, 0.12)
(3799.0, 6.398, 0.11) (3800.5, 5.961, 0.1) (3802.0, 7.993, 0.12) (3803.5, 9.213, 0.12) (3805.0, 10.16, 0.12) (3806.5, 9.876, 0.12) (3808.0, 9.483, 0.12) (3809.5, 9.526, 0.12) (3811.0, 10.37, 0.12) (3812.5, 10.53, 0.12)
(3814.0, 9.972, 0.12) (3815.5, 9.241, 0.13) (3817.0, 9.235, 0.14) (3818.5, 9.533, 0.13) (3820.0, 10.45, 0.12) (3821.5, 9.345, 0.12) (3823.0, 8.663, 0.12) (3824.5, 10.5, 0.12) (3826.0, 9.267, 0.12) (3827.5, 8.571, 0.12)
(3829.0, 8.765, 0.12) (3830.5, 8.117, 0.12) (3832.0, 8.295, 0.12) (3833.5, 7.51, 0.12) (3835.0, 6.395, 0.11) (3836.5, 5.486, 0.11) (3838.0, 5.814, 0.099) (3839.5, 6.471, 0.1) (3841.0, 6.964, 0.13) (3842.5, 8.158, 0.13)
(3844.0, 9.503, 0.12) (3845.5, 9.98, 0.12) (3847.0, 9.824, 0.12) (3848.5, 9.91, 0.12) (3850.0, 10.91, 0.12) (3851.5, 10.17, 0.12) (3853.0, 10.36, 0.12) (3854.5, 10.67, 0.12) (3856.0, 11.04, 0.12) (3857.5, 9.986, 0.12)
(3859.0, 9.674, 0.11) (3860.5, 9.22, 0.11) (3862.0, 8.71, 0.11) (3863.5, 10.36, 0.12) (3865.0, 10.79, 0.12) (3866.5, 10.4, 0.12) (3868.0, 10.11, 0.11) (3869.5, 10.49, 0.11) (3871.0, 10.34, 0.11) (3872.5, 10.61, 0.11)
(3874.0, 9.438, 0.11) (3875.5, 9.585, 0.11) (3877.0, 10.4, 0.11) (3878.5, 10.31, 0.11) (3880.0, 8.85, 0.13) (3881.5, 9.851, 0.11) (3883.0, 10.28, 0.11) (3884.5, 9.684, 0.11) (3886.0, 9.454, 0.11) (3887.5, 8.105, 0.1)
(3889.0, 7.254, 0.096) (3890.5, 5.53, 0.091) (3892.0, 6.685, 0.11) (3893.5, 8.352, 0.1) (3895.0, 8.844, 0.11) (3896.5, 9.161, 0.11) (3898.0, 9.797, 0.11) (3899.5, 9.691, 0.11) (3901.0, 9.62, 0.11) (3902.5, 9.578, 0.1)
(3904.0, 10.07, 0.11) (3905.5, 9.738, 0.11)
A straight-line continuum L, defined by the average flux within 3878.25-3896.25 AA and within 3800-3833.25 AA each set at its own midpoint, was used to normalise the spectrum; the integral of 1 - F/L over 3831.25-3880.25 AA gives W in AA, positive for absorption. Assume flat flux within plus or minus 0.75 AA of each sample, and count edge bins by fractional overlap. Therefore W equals -2.5 AA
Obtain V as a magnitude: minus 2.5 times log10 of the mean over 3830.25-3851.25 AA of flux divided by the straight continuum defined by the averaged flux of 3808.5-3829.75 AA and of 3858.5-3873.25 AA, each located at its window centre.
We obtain 0.202 mag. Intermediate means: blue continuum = 9.57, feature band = 8.14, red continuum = 10.1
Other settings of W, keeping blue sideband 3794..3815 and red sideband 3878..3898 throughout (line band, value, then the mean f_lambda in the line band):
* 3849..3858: -1.8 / 10.5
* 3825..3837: 1.3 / 7.91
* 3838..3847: 0.7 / 8.15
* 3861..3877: -2.5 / 10.1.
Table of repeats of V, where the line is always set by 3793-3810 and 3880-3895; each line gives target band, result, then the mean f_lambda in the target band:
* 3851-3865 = -0.18 mag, 10.1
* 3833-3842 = 0.31 mag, 6.46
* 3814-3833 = -0.07 mag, 9.18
